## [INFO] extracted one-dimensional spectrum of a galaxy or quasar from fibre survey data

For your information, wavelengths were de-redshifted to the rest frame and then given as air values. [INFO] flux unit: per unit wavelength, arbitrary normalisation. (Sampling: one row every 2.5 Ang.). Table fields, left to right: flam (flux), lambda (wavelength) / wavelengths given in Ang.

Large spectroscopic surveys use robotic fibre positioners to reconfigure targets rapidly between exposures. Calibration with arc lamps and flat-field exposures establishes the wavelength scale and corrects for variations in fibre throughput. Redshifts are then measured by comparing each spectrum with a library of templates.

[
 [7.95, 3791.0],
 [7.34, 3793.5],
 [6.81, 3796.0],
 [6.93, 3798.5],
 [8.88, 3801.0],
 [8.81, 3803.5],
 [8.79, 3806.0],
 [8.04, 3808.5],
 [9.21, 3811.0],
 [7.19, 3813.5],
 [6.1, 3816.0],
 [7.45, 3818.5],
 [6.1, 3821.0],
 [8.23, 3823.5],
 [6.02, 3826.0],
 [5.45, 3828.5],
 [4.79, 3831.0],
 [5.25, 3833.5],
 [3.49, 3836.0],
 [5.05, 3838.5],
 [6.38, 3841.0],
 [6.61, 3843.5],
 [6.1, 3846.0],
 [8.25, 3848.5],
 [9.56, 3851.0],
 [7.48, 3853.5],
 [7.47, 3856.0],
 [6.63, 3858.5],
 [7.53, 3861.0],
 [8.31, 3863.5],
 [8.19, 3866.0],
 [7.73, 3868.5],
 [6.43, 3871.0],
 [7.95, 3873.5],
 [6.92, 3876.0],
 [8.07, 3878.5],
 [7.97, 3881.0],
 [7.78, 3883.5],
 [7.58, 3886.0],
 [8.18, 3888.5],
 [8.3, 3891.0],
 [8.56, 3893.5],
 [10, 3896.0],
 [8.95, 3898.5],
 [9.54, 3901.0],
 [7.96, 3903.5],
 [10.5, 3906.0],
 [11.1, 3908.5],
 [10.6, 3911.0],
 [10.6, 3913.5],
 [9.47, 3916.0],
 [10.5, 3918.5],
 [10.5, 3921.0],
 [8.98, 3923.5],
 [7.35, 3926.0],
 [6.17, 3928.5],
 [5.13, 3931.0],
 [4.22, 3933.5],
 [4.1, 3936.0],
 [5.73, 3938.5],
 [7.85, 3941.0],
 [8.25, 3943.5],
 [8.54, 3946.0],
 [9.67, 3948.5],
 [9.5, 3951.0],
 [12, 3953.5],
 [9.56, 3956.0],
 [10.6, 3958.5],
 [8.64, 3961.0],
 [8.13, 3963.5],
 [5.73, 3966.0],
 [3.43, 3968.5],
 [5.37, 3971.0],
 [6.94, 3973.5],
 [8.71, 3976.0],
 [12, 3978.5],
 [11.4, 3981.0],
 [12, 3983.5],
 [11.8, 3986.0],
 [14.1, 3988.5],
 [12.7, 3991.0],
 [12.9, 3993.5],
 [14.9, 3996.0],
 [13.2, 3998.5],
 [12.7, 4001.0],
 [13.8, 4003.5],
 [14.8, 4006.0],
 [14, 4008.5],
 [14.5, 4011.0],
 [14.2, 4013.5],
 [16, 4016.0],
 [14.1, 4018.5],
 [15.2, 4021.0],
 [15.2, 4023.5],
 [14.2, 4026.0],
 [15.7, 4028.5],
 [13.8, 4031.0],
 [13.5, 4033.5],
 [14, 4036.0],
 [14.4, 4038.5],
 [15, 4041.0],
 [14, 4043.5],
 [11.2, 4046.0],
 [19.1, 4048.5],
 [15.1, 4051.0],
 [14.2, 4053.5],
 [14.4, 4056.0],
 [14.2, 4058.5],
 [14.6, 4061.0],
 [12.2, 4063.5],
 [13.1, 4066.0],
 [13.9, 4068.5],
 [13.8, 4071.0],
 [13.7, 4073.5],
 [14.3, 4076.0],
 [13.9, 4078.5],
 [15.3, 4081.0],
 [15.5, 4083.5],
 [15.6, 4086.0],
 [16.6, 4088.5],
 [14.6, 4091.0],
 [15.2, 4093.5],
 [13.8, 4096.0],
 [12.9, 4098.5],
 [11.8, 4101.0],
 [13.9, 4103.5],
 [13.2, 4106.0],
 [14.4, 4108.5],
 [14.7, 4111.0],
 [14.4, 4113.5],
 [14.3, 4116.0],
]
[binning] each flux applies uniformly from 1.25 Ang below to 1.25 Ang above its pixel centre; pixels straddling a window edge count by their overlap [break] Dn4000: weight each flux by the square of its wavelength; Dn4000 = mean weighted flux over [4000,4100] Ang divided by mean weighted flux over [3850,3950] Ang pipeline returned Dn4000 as 1.90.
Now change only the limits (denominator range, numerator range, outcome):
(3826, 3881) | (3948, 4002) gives 1.60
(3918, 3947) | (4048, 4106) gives 2.15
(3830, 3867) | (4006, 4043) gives 2.36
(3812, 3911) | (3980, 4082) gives 2.03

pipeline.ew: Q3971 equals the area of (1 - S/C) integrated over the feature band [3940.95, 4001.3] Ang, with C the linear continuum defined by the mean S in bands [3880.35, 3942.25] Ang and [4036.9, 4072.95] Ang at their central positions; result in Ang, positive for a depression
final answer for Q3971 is 4.5 Ang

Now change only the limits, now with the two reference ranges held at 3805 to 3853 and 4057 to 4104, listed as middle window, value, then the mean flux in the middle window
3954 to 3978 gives 6.7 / 7.74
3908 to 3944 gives 5.9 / 7.97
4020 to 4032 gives -2.2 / 14.8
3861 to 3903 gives 0.9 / 8.13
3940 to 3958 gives 1.5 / 9.41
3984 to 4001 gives -2.4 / 13.2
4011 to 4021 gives -2.1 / 14.8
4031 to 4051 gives -2.2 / 14.5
